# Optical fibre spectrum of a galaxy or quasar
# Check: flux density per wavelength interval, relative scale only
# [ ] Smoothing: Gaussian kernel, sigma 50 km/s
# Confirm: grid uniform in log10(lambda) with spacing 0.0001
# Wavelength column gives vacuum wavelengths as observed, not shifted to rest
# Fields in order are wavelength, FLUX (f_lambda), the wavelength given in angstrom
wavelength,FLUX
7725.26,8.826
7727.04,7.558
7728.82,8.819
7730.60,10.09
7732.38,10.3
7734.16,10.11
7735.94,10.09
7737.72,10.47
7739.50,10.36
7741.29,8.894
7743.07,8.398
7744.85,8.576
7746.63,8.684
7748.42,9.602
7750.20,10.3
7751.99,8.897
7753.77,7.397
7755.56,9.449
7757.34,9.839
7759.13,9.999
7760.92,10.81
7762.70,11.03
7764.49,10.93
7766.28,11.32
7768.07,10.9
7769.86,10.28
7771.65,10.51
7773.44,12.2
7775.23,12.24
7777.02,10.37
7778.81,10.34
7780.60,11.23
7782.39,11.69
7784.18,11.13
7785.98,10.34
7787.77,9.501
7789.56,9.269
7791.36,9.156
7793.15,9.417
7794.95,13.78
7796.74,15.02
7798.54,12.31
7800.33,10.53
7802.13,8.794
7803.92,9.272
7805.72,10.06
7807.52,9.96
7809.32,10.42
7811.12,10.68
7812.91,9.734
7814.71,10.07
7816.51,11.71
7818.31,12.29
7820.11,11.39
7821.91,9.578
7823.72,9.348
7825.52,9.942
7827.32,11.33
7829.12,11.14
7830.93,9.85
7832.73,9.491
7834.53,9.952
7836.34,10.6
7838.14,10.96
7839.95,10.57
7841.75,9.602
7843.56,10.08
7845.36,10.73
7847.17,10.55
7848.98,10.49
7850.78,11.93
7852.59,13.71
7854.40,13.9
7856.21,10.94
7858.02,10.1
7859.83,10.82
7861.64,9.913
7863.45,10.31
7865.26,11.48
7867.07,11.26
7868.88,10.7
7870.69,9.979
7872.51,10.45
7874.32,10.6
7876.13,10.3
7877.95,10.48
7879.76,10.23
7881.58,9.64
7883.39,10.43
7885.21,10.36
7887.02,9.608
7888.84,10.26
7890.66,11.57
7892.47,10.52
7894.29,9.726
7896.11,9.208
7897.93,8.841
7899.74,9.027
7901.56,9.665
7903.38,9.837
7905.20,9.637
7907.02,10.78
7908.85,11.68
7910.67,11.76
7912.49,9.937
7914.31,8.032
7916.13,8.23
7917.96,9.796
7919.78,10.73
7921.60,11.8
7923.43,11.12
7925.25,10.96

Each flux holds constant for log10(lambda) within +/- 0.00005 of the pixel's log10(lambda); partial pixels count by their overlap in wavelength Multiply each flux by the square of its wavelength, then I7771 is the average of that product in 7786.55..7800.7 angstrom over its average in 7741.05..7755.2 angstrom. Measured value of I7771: 1.3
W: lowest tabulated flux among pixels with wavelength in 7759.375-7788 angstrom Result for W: 9.501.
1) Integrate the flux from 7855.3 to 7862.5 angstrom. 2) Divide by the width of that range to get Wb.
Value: 10.4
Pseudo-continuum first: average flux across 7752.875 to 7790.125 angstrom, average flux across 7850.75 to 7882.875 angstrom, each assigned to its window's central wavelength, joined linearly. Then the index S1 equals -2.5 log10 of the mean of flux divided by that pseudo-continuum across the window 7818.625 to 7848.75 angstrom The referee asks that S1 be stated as 0.04 mag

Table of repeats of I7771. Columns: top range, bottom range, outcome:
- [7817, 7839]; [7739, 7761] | 1.16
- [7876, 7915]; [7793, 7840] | 0.96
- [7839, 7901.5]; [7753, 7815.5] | 1.02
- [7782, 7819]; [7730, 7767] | 1.11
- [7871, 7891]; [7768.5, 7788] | 0.97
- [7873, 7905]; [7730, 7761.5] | 1.09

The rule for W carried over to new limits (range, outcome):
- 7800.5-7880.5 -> 8.794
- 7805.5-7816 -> 9.734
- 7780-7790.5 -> 9.269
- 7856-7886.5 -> 9.64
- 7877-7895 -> 9.608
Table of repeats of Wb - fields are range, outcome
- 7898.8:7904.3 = 9.52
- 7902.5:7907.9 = 10.1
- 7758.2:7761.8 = 10.4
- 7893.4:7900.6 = 9.21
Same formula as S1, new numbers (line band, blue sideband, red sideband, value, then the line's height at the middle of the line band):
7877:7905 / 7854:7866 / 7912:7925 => 0.05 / 10.4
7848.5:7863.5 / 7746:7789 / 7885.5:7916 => -0.13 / 10.1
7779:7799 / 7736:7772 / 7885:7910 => -0.13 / 9.88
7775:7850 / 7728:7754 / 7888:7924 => -0.09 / 9.73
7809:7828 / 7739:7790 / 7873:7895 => -0.04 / 10.2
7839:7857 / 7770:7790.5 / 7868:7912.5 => -0.08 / 10.4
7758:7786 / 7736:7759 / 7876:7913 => -0.16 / 9.44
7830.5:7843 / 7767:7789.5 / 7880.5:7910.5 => 0.03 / 10.5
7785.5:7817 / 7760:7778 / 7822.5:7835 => 0.00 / 10.6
